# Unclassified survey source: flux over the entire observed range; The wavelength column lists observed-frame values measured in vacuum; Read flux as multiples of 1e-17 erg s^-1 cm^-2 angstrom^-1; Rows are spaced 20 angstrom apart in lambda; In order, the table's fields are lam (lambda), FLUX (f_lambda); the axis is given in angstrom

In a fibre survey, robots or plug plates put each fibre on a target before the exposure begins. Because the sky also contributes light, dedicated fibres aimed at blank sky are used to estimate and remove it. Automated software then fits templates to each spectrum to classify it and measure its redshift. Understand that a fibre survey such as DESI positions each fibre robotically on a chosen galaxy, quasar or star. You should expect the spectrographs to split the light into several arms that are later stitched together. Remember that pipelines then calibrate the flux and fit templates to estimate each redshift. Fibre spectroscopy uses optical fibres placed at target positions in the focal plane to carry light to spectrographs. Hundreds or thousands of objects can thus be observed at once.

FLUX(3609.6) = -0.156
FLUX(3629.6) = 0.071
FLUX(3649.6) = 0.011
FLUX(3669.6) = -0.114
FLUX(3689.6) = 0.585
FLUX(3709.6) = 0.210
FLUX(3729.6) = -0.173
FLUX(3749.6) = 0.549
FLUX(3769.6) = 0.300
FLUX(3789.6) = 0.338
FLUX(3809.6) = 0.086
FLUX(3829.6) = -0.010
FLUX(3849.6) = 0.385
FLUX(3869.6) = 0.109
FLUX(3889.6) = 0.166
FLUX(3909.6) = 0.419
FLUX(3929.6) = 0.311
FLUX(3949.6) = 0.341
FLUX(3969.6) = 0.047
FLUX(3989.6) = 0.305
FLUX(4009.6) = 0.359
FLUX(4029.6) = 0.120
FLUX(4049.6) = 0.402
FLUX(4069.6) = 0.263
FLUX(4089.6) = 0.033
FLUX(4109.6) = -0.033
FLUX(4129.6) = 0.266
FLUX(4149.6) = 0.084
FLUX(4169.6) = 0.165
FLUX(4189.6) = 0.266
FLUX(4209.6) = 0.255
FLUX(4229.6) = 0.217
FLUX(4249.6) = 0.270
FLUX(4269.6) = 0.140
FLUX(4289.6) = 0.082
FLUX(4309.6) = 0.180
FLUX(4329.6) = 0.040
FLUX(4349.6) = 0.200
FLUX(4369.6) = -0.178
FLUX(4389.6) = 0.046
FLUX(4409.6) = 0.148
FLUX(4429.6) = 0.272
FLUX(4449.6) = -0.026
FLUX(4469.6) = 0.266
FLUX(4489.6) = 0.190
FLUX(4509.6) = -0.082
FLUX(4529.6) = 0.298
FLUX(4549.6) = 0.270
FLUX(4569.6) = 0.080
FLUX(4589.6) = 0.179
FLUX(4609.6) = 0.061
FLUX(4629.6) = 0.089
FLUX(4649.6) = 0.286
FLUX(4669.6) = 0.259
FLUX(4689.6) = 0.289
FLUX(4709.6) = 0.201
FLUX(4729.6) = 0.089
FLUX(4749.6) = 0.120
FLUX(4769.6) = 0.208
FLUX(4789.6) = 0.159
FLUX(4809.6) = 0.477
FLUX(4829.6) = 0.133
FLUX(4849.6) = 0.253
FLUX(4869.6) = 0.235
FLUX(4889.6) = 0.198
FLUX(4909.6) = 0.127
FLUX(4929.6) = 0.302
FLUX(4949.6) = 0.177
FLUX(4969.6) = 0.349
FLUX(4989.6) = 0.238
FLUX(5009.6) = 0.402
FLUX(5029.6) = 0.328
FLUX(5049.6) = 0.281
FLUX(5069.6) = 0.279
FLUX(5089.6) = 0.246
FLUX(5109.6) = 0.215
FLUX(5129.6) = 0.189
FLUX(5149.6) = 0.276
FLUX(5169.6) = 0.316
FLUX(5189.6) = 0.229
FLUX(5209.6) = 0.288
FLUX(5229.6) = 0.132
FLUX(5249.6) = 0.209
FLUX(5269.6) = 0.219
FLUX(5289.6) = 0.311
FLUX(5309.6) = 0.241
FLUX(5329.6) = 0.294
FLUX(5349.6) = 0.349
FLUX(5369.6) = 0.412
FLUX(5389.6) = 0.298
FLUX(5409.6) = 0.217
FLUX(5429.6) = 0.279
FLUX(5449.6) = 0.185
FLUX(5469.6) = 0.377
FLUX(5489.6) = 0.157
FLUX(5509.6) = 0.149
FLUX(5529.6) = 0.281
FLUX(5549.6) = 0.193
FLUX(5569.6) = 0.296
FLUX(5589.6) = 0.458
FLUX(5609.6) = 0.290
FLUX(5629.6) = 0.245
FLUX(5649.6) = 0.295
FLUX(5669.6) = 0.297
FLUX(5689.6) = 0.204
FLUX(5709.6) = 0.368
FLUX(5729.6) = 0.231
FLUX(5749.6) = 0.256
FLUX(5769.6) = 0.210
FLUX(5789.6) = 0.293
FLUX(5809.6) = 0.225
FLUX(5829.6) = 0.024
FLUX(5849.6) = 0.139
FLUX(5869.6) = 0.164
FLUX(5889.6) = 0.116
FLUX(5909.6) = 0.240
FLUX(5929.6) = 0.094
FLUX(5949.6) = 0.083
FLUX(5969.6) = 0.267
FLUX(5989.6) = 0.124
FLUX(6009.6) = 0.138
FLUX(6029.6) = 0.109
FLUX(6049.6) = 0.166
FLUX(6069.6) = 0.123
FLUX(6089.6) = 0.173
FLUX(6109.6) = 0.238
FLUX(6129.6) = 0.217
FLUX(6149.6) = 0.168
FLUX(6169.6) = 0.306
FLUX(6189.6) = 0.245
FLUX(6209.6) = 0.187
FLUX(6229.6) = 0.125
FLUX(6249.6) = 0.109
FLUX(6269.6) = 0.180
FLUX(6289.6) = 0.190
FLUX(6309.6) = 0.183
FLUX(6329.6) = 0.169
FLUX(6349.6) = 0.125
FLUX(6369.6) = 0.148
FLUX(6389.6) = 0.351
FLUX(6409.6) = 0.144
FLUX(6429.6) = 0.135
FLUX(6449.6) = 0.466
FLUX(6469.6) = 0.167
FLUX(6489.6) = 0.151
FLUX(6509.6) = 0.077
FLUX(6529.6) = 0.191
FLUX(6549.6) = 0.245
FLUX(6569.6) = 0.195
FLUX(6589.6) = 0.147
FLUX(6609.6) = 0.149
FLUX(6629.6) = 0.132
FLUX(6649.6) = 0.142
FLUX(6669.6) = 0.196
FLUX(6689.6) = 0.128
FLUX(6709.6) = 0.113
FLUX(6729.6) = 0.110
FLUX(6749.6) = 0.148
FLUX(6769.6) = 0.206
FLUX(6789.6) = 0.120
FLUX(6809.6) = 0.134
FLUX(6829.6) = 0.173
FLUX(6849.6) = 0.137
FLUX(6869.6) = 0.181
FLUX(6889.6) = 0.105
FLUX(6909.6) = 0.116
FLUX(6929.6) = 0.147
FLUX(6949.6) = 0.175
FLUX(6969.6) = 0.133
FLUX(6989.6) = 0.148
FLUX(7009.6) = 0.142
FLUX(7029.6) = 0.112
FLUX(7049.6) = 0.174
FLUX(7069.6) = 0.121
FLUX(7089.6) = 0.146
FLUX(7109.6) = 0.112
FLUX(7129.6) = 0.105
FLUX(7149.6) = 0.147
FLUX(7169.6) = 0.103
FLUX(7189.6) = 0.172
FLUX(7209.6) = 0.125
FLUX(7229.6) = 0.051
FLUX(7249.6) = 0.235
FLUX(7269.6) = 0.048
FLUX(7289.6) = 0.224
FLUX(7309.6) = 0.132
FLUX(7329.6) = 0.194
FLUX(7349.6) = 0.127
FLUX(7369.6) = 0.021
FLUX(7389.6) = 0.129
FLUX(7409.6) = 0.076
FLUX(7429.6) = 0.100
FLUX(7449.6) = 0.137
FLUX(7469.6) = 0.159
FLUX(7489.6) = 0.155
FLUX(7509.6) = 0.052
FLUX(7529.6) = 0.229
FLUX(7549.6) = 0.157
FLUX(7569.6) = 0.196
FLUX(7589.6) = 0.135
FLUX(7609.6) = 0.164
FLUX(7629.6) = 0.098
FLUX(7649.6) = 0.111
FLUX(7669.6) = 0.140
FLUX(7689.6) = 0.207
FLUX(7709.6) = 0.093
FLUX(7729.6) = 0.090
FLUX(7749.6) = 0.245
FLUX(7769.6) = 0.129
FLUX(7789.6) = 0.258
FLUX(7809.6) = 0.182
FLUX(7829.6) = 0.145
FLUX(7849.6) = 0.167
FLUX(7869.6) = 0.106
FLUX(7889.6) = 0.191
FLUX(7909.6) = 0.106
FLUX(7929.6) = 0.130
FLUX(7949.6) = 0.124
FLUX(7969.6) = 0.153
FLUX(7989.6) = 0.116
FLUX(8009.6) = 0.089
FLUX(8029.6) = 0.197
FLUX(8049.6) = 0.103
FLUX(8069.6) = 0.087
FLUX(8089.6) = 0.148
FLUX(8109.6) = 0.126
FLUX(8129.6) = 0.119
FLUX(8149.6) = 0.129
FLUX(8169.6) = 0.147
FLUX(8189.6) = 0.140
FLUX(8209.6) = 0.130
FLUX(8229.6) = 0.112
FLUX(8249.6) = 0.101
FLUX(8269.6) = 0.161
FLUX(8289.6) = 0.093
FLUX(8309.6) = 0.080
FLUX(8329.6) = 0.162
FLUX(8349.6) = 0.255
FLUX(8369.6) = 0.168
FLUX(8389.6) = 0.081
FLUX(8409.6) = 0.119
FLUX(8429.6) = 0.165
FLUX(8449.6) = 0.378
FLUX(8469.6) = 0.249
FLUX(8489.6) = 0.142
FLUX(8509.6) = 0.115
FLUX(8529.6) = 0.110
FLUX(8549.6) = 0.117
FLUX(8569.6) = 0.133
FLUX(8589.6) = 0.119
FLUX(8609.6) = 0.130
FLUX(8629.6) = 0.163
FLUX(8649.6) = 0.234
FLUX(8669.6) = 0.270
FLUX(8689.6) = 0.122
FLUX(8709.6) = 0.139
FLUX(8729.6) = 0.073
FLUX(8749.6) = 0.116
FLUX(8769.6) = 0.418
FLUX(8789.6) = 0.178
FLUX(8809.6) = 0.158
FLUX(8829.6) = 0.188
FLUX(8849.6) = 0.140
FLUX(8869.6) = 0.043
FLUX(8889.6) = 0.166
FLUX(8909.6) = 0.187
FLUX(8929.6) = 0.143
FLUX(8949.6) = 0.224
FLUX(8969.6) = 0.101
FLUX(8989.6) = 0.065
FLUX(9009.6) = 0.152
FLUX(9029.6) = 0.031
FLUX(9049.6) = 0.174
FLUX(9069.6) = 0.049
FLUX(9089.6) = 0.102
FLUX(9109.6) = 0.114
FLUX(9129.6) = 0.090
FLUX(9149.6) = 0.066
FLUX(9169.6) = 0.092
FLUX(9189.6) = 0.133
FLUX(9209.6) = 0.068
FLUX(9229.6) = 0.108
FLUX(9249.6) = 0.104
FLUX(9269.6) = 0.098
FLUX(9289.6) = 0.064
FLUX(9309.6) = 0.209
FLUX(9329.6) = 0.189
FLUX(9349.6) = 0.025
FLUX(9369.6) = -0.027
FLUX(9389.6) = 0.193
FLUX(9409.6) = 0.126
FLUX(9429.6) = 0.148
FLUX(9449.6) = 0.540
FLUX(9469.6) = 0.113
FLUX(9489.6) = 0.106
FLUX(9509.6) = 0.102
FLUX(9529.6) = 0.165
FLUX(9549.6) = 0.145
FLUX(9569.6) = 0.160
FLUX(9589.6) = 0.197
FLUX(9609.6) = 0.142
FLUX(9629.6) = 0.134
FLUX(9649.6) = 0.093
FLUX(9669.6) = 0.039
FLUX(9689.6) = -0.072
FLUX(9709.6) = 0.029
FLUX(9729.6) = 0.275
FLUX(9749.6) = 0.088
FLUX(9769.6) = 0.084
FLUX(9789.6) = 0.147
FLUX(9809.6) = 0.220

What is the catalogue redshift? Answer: 0.289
